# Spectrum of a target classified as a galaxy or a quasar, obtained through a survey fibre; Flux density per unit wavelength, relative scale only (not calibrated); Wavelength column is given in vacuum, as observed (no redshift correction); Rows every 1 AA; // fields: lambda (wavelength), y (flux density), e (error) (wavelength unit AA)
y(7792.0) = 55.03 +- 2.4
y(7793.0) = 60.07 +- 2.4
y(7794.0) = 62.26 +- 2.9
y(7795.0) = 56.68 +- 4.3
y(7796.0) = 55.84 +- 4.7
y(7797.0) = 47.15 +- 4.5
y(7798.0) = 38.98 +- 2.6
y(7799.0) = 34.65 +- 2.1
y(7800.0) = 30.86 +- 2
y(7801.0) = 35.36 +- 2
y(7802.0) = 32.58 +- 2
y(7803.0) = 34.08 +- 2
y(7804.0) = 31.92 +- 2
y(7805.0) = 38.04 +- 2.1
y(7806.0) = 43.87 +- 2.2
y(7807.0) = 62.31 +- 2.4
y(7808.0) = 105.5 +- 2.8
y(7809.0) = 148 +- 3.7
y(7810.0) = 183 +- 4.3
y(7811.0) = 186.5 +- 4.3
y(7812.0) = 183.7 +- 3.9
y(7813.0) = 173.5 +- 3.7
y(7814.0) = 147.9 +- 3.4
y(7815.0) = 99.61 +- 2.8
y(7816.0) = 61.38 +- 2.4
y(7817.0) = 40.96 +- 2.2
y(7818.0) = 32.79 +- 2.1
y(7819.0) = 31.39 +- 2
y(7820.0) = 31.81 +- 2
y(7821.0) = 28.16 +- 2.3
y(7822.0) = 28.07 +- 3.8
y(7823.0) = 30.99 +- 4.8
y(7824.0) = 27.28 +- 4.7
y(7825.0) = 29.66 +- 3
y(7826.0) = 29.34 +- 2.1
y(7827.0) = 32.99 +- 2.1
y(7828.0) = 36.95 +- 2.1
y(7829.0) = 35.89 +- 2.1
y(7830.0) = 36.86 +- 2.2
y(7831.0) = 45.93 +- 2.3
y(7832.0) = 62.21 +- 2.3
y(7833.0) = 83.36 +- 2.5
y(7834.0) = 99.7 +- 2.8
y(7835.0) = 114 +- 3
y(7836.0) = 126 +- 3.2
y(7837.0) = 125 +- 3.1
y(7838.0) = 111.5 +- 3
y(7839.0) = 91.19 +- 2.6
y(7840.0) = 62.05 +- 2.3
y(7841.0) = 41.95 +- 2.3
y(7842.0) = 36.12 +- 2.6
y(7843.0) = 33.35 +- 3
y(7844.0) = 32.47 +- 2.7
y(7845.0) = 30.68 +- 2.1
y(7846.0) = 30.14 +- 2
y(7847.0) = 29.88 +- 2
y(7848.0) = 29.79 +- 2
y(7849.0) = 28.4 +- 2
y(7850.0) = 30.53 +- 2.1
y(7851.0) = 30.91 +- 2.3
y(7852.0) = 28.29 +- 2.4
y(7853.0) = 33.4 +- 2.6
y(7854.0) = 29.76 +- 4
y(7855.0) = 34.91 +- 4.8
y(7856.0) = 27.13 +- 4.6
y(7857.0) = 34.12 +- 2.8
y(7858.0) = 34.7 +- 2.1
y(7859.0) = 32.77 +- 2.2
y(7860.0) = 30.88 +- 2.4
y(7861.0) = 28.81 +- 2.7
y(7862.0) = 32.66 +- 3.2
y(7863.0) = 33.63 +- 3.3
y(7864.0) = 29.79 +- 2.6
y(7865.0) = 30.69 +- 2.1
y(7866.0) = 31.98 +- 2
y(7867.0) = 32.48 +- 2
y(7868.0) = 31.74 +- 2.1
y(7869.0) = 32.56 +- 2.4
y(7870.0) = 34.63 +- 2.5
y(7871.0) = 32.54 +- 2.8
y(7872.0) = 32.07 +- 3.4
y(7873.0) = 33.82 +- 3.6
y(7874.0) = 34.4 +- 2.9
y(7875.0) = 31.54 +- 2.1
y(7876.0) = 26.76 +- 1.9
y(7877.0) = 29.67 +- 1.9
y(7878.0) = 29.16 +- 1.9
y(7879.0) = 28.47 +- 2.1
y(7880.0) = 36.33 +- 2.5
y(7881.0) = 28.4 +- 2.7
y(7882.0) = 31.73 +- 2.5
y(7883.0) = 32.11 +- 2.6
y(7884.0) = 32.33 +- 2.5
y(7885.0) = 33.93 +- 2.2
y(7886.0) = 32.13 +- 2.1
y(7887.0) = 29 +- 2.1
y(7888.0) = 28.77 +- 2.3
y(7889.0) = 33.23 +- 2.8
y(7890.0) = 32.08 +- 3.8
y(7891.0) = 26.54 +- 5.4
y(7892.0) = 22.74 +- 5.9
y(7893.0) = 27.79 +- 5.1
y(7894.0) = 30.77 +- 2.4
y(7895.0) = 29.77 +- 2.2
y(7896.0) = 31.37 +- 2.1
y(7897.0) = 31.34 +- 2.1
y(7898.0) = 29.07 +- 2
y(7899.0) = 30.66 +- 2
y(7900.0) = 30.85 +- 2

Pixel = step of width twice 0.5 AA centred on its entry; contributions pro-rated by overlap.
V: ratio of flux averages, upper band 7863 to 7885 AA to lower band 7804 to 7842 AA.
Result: 0.42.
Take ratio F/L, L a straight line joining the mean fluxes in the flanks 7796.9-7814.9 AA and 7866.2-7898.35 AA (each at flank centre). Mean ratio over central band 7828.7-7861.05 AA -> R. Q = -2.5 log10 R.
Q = 0.19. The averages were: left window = 87.7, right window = 30.9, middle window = 50.8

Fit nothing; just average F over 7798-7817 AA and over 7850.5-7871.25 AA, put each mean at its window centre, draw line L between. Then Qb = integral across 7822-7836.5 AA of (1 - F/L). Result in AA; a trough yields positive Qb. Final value 1.6 AA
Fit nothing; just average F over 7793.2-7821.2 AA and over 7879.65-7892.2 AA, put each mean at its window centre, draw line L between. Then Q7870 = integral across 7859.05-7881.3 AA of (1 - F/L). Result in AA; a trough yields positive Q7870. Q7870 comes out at 4.3 AA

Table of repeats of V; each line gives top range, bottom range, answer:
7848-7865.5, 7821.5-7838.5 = 0.50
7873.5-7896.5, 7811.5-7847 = 0.48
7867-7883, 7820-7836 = 0.63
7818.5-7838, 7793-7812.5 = 0.76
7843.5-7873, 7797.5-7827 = 0.46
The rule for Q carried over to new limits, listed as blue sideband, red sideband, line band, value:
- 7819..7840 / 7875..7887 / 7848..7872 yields 0.315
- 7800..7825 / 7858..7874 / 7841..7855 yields 0.412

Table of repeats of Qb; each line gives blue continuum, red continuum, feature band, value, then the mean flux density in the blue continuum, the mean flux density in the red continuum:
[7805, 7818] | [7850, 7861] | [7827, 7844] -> -0.4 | 113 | 31.5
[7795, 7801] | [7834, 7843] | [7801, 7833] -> -4.3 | 42.2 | 86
